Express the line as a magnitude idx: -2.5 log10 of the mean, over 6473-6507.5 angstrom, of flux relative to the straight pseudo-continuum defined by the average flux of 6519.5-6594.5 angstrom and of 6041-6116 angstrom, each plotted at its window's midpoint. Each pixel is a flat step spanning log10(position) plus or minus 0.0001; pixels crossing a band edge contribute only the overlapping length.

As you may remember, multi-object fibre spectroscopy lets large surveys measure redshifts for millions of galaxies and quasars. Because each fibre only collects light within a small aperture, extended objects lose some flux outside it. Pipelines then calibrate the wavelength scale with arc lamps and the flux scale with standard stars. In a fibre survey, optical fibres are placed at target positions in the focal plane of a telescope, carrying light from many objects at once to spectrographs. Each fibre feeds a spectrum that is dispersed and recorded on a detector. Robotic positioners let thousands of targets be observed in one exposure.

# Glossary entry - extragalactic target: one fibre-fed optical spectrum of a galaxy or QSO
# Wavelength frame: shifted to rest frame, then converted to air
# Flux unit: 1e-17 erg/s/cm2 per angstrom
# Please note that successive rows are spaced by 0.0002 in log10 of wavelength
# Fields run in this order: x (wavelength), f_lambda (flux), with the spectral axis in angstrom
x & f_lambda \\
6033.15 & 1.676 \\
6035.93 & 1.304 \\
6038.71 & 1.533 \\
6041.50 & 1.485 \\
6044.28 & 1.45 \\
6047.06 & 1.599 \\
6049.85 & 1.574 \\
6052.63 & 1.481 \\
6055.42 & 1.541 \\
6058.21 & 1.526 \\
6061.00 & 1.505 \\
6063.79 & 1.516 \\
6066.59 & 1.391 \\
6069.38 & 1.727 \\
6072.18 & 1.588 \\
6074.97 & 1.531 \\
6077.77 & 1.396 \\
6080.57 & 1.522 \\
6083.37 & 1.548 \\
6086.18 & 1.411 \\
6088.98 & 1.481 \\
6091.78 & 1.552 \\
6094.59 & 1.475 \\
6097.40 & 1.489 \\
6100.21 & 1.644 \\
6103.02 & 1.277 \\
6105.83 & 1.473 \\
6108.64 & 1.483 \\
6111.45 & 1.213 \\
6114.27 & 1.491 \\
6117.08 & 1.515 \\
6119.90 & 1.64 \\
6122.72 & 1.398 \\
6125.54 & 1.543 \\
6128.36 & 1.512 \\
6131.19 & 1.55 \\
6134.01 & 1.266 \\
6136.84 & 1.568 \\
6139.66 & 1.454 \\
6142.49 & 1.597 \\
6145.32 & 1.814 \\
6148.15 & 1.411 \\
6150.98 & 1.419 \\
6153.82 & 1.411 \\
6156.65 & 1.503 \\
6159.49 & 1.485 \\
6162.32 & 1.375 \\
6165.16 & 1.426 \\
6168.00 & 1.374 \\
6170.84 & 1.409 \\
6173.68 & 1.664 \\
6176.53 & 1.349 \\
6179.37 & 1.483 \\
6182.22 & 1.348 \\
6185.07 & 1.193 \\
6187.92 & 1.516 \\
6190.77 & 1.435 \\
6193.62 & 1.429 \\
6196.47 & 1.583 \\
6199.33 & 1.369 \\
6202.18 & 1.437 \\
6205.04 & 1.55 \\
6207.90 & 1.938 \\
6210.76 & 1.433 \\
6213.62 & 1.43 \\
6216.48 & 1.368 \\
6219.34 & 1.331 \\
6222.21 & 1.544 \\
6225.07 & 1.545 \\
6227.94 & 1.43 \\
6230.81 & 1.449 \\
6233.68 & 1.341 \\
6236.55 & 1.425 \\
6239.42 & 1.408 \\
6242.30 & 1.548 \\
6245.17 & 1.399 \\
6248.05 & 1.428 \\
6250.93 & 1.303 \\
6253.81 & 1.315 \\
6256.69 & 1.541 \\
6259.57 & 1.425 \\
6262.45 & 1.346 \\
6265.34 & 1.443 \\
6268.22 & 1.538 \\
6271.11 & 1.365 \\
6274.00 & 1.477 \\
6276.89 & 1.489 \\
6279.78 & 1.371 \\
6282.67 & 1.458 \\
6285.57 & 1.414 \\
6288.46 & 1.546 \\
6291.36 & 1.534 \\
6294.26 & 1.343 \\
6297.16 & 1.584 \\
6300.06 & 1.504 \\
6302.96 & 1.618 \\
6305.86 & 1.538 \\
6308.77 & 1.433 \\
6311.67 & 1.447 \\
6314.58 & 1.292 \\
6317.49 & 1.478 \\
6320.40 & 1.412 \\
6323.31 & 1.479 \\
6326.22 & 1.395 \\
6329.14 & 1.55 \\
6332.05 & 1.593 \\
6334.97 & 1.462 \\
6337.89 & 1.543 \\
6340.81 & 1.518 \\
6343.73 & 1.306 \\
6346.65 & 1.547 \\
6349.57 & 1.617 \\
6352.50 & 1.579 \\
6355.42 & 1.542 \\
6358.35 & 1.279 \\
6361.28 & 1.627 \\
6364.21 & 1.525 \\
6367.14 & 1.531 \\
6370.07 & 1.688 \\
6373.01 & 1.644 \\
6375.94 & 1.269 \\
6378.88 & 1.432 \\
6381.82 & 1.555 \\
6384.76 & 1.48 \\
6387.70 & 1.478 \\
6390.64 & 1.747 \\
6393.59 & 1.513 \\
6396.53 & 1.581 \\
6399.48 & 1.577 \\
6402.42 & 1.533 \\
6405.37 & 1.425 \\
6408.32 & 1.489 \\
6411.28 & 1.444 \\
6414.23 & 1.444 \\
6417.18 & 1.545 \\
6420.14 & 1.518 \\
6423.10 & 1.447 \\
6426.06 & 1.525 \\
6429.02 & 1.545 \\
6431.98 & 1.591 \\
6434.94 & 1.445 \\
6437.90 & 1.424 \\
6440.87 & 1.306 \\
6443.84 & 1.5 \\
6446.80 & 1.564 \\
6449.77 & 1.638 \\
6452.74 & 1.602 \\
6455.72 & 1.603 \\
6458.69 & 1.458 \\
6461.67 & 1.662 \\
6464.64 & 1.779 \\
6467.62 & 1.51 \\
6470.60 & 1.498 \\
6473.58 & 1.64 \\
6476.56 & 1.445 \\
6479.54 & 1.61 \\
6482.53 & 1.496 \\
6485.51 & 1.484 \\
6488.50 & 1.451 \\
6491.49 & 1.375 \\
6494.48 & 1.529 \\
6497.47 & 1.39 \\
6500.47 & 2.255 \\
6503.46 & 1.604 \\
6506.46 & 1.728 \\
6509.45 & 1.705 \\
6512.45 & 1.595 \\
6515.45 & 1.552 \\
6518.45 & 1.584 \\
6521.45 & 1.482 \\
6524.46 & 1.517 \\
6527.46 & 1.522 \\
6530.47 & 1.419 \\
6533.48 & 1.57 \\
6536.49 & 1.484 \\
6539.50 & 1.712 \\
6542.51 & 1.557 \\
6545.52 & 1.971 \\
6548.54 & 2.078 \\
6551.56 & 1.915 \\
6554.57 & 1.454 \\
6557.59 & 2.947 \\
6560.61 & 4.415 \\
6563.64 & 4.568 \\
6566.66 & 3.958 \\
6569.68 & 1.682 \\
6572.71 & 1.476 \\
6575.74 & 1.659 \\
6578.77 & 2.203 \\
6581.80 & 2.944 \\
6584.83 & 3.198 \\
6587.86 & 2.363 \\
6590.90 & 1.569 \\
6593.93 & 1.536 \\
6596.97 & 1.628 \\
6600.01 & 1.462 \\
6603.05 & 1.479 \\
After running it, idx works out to 0.30 mag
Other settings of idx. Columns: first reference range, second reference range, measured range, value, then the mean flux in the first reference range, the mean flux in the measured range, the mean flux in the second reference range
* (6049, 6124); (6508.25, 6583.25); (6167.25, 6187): 0.147 mag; 1.5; 1.41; 2.08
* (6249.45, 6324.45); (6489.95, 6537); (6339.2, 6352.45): -0.016 mag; 1.45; 1.51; 1.58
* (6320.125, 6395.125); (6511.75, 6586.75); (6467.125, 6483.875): 0.234 mag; 1.51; 1.53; 2.15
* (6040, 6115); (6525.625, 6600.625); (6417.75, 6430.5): 0.295 mag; 1.49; 1.51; 2.18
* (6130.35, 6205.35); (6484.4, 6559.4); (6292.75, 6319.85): 0.057 mag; 1.46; 1.47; 1.69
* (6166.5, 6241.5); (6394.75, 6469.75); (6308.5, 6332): 0.033 mag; 1.45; 1.45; 1.53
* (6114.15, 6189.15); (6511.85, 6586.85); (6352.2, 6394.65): 0.209 mag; 1.47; 1.52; 2.15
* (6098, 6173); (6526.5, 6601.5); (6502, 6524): 0.290 mag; 1.47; 1.6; 2.18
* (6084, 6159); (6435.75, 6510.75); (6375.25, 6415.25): 0.034 mag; 1.48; 1.5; 1.57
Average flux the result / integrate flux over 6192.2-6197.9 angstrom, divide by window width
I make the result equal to 1.51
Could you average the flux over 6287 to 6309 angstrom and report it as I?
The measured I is 1.52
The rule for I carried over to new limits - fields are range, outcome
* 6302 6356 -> 1.49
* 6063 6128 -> 1.49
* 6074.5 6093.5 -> 1.49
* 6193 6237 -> 1.48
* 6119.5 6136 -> 1.48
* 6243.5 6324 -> 1.45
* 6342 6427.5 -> 1.51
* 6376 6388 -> 1.46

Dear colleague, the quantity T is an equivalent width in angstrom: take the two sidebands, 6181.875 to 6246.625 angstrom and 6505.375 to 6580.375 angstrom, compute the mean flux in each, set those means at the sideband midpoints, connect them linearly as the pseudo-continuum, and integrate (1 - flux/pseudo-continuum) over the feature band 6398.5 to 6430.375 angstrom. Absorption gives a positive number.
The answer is 5.47 angstrom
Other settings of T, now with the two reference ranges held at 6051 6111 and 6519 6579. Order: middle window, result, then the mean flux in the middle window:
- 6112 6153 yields 1.6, 1.5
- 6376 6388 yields 2.8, 1.46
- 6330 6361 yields 5.8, 1.5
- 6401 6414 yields 3.1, 1.47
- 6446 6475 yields 5.9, 1.6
